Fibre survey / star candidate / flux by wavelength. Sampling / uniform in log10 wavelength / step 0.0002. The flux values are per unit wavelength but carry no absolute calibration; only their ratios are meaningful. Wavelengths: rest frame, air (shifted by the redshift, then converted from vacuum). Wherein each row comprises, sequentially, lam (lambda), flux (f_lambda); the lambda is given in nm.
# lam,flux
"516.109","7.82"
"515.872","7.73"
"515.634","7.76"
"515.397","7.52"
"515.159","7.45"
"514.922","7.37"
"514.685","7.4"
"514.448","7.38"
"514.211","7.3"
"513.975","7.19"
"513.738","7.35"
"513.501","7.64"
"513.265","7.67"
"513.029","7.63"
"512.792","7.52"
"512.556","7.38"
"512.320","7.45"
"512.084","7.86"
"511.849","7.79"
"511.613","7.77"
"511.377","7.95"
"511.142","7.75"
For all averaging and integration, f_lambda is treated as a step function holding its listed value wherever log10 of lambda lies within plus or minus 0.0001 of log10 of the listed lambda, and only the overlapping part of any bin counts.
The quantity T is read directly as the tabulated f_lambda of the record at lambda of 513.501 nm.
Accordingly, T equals 7.64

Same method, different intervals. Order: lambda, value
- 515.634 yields 7.76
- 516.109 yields 7.82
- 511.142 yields 7.75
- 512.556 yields 7.38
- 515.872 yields 7.73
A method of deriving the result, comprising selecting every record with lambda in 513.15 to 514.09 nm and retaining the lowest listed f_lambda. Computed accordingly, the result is 7.19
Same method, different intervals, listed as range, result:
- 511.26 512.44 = 7.45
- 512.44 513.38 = 7.38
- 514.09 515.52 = 7.3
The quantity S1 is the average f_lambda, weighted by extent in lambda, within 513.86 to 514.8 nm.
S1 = 7.32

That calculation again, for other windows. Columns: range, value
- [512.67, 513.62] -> 7.61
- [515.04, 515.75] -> 7.57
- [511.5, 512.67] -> 7.65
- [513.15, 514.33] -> 7.43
